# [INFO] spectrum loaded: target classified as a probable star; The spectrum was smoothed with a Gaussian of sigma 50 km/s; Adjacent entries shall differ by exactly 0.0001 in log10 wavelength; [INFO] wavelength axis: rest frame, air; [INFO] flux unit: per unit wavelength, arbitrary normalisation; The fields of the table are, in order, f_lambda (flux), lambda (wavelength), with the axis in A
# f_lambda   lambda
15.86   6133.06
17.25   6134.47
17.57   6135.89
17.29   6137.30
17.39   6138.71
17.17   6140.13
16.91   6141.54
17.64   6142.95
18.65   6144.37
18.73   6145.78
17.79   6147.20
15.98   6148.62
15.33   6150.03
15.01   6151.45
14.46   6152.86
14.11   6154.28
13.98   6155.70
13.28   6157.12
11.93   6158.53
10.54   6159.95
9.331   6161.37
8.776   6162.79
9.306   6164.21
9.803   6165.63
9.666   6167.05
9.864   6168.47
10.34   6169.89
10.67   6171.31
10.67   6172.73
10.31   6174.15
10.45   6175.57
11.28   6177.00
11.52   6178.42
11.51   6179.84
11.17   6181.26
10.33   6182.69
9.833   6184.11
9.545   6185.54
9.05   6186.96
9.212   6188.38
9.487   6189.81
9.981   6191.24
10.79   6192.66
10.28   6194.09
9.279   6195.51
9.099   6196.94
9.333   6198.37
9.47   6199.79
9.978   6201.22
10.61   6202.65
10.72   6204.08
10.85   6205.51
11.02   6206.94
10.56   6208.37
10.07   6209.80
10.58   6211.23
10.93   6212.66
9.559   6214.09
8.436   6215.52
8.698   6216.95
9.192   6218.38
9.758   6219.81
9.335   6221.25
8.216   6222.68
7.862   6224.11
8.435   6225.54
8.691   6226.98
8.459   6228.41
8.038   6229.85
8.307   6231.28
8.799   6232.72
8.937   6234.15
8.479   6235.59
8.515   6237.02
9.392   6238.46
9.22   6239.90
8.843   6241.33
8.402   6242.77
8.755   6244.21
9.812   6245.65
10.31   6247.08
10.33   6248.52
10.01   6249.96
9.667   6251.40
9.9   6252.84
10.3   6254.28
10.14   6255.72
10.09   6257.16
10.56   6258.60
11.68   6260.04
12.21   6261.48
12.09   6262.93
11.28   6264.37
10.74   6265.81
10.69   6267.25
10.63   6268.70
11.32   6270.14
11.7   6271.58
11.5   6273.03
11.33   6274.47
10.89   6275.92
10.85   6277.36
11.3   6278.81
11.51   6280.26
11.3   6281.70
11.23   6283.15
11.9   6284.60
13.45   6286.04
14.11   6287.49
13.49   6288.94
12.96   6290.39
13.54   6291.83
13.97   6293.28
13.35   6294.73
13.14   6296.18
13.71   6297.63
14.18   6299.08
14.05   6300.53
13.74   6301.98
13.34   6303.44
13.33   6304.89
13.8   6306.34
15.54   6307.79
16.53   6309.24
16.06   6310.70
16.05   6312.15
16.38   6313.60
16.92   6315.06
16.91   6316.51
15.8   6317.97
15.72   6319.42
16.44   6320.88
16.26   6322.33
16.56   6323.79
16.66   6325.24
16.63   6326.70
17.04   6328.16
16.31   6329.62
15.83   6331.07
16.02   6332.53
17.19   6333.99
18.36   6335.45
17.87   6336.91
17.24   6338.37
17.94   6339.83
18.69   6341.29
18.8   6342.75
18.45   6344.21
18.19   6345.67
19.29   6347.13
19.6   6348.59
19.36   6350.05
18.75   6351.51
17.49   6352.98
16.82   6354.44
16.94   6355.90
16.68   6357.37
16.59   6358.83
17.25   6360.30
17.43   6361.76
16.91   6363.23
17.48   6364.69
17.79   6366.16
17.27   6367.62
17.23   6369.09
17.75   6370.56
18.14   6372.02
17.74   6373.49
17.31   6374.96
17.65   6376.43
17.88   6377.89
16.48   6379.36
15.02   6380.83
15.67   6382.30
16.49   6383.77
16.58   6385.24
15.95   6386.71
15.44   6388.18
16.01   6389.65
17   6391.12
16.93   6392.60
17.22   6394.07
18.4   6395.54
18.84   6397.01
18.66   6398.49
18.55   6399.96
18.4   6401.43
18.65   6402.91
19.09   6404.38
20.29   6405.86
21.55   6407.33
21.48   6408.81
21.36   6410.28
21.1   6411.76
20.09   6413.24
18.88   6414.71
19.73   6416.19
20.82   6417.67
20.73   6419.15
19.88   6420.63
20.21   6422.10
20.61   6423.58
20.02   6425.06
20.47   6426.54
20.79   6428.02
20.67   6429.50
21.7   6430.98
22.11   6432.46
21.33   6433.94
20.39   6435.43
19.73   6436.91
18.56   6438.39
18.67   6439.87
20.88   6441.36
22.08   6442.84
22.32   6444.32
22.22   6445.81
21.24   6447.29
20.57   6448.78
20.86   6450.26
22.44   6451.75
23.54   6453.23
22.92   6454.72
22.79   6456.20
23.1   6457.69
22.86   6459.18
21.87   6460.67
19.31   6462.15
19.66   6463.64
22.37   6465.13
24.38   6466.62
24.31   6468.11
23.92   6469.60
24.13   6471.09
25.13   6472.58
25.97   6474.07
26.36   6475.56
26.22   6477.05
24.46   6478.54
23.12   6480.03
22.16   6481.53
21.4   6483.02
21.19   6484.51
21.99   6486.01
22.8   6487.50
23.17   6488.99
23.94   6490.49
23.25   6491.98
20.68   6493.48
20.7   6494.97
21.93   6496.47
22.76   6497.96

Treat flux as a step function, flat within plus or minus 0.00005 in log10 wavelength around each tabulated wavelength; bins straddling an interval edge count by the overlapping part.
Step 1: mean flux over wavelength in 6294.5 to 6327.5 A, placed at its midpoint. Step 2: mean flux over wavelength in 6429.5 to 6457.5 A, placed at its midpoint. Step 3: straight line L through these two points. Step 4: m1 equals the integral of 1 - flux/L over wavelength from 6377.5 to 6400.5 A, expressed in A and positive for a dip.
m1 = 2.4 A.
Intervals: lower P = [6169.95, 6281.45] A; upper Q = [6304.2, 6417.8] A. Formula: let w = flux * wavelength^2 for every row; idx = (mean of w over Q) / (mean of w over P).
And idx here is 1.82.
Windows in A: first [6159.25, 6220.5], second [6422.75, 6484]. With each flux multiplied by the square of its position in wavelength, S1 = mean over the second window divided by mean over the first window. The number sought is 2.4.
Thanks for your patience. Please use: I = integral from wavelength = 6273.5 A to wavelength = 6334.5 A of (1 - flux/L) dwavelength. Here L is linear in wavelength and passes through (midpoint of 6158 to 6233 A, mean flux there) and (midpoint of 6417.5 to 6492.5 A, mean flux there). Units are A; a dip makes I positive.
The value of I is 2.5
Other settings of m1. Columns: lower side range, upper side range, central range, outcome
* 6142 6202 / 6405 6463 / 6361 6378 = 1.1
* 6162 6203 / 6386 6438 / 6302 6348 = -1.9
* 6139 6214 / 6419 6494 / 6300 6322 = 1.7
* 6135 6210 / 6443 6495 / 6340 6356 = 0.0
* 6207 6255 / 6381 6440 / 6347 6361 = -1.5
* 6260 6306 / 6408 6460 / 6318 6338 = -2.3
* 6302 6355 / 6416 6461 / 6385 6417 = 1.7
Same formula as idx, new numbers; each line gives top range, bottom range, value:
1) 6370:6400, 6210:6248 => 1.99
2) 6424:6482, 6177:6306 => 2.23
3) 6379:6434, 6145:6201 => 1.81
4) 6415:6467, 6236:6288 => 2.09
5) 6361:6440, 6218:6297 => 1.86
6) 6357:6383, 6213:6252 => 1.99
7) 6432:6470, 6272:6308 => 1.78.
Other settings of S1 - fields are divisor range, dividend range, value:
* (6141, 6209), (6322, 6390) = 1.58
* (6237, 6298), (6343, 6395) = 1.60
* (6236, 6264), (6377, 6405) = 1.80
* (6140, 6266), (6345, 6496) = 2.01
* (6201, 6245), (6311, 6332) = 1.82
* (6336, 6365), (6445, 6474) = 1.31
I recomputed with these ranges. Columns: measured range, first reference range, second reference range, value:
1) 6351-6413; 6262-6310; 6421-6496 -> 0.4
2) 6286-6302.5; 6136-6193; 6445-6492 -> 3.2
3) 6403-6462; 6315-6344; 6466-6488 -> 2.1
